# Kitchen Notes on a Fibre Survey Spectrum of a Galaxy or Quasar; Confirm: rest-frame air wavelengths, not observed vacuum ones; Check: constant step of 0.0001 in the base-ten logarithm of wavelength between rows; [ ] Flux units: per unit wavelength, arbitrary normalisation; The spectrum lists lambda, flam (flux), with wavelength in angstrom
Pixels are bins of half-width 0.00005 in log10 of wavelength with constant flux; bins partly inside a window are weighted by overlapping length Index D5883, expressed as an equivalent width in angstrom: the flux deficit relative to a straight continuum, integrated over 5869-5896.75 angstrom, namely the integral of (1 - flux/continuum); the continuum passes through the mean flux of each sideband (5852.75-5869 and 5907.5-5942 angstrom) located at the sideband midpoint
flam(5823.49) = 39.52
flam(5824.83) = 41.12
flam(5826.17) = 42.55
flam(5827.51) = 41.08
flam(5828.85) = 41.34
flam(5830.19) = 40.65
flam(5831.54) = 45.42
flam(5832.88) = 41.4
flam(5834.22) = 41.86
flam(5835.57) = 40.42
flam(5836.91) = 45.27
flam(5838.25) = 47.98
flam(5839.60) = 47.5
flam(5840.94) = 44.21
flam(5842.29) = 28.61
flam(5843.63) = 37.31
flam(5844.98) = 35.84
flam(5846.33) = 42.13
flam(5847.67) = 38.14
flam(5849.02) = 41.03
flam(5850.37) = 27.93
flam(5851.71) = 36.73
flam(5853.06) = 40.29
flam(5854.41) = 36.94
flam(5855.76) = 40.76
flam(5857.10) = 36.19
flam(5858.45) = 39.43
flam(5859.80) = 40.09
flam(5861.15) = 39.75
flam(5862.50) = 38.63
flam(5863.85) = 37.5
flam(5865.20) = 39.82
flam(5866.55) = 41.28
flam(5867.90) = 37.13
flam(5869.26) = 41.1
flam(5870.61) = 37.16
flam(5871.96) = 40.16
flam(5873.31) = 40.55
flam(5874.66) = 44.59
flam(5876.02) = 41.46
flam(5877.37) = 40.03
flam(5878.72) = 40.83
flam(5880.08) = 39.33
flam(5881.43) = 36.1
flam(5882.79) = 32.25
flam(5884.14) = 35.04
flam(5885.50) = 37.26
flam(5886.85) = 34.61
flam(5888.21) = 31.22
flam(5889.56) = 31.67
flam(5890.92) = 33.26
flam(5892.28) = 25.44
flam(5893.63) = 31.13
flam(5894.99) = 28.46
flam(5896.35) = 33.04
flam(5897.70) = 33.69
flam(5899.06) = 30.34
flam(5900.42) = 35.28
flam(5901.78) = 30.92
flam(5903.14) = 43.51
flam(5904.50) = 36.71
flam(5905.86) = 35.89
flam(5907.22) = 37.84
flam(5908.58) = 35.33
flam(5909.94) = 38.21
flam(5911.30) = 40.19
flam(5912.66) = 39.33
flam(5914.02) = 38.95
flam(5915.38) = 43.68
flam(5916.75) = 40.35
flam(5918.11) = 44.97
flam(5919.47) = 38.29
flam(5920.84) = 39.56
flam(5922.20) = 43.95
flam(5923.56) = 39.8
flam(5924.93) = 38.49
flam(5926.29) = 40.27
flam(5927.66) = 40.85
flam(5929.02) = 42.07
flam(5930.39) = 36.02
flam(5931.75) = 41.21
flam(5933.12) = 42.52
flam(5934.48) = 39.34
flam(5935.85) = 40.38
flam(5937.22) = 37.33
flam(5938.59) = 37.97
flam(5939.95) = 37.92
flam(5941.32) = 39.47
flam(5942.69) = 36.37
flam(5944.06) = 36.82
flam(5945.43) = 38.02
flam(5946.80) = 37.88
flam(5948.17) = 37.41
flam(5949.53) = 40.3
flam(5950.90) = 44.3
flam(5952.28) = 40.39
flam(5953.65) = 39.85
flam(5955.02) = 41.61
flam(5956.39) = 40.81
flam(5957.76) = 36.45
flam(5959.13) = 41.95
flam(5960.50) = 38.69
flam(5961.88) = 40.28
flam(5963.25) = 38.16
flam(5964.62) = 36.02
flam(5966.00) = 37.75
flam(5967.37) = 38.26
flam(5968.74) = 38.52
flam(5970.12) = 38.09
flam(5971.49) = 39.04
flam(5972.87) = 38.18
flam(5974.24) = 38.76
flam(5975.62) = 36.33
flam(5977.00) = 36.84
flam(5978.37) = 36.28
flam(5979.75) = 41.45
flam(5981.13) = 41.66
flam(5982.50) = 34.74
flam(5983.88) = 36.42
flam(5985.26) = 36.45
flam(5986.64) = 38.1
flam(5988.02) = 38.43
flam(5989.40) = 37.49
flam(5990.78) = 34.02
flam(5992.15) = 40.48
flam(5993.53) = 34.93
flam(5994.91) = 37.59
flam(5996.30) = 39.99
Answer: 2.4 angstrom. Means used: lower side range 39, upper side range 39.8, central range 35.9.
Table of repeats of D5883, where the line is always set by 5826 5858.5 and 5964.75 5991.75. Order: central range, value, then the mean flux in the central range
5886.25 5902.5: 3.1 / 31.6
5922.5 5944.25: -0.5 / 39.3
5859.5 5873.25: 0.1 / 39.3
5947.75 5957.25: -0.6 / 40.7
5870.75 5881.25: -0.3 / 40.6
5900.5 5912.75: 0.5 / 37.4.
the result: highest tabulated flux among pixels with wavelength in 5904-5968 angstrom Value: 44.97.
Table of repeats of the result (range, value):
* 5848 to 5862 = 41.03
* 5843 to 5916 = 44.59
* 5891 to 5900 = 33.69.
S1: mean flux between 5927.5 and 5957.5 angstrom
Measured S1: 39.4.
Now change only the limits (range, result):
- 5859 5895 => 37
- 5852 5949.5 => 37.9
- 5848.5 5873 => 38.5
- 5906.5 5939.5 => 39.9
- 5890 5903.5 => 32.2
